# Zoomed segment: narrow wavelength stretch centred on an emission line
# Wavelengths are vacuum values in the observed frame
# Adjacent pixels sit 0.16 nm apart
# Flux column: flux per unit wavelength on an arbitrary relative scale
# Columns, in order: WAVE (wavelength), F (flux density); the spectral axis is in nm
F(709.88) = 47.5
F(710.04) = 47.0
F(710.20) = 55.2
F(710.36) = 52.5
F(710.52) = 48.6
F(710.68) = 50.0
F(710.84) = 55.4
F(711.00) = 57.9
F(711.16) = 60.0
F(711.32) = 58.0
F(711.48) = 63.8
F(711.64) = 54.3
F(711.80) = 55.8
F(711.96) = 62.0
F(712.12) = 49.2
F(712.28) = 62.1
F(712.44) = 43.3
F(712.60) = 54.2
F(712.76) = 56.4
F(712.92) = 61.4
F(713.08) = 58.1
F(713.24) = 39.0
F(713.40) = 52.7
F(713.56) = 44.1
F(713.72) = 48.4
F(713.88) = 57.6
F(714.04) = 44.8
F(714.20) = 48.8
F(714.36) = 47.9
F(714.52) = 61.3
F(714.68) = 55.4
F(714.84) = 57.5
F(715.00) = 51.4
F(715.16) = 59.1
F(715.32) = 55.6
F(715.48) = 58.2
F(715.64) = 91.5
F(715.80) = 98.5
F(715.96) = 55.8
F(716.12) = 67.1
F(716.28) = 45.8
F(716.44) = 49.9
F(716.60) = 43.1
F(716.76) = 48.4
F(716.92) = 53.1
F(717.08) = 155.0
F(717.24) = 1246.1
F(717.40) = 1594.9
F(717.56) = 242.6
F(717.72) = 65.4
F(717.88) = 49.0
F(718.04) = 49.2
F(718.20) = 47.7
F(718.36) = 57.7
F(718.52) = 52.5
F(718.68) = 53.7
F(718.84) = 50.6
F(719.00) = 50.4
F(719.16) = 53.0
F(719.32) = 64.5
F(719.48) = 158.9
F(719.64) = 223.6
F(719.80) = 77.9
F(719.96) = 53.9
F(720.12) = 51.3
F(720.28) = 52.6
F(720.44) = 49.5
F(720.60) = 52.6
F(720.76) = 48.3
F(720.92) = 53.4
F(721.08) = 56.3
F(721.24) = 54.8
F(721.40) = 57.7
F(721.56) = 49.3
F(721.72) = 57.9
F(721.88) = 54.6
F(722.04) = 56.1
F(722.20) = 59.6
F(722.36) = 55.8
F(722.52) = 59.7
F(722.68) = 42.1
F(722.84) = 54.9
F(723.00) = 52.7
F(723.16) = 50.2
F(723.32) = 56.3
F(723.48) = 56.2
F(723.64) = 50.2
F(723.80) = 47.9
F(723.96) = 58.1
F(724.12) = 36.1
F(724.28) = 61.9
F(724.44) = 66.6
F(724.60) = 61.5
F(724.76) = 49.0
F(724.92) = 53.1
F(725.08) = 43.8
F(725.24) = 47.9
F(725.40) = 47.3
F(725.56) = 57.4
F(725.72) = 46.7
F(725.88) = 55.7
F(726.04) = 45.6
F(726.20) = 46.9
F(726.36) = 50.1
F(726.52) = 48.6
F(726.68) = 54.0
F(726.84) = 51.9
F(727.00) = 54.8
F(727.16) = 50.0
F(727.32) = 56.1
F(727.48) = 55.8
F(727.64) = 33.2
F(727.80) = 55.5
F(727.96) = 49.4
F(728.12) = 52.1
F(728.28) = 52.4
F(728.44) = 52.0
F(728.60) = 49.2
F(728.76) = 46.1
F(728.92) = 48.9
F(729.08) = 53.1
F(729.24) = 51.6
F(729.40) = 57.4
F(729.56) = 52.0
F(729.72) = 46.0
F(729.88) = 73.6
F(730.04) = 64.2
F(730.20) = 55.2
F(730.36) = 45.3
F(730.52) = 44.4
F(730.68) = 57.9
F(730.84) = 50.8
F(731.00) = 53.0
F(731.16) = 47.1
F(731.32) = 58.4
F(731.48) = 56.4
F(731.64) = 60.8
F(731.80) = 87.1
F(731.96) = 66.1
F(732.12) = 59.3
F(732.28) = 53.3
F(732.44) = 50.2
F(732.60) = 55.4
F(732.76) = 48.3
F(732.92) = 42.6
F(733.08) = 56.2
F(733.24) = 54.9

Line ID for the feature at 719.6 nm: [N II]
